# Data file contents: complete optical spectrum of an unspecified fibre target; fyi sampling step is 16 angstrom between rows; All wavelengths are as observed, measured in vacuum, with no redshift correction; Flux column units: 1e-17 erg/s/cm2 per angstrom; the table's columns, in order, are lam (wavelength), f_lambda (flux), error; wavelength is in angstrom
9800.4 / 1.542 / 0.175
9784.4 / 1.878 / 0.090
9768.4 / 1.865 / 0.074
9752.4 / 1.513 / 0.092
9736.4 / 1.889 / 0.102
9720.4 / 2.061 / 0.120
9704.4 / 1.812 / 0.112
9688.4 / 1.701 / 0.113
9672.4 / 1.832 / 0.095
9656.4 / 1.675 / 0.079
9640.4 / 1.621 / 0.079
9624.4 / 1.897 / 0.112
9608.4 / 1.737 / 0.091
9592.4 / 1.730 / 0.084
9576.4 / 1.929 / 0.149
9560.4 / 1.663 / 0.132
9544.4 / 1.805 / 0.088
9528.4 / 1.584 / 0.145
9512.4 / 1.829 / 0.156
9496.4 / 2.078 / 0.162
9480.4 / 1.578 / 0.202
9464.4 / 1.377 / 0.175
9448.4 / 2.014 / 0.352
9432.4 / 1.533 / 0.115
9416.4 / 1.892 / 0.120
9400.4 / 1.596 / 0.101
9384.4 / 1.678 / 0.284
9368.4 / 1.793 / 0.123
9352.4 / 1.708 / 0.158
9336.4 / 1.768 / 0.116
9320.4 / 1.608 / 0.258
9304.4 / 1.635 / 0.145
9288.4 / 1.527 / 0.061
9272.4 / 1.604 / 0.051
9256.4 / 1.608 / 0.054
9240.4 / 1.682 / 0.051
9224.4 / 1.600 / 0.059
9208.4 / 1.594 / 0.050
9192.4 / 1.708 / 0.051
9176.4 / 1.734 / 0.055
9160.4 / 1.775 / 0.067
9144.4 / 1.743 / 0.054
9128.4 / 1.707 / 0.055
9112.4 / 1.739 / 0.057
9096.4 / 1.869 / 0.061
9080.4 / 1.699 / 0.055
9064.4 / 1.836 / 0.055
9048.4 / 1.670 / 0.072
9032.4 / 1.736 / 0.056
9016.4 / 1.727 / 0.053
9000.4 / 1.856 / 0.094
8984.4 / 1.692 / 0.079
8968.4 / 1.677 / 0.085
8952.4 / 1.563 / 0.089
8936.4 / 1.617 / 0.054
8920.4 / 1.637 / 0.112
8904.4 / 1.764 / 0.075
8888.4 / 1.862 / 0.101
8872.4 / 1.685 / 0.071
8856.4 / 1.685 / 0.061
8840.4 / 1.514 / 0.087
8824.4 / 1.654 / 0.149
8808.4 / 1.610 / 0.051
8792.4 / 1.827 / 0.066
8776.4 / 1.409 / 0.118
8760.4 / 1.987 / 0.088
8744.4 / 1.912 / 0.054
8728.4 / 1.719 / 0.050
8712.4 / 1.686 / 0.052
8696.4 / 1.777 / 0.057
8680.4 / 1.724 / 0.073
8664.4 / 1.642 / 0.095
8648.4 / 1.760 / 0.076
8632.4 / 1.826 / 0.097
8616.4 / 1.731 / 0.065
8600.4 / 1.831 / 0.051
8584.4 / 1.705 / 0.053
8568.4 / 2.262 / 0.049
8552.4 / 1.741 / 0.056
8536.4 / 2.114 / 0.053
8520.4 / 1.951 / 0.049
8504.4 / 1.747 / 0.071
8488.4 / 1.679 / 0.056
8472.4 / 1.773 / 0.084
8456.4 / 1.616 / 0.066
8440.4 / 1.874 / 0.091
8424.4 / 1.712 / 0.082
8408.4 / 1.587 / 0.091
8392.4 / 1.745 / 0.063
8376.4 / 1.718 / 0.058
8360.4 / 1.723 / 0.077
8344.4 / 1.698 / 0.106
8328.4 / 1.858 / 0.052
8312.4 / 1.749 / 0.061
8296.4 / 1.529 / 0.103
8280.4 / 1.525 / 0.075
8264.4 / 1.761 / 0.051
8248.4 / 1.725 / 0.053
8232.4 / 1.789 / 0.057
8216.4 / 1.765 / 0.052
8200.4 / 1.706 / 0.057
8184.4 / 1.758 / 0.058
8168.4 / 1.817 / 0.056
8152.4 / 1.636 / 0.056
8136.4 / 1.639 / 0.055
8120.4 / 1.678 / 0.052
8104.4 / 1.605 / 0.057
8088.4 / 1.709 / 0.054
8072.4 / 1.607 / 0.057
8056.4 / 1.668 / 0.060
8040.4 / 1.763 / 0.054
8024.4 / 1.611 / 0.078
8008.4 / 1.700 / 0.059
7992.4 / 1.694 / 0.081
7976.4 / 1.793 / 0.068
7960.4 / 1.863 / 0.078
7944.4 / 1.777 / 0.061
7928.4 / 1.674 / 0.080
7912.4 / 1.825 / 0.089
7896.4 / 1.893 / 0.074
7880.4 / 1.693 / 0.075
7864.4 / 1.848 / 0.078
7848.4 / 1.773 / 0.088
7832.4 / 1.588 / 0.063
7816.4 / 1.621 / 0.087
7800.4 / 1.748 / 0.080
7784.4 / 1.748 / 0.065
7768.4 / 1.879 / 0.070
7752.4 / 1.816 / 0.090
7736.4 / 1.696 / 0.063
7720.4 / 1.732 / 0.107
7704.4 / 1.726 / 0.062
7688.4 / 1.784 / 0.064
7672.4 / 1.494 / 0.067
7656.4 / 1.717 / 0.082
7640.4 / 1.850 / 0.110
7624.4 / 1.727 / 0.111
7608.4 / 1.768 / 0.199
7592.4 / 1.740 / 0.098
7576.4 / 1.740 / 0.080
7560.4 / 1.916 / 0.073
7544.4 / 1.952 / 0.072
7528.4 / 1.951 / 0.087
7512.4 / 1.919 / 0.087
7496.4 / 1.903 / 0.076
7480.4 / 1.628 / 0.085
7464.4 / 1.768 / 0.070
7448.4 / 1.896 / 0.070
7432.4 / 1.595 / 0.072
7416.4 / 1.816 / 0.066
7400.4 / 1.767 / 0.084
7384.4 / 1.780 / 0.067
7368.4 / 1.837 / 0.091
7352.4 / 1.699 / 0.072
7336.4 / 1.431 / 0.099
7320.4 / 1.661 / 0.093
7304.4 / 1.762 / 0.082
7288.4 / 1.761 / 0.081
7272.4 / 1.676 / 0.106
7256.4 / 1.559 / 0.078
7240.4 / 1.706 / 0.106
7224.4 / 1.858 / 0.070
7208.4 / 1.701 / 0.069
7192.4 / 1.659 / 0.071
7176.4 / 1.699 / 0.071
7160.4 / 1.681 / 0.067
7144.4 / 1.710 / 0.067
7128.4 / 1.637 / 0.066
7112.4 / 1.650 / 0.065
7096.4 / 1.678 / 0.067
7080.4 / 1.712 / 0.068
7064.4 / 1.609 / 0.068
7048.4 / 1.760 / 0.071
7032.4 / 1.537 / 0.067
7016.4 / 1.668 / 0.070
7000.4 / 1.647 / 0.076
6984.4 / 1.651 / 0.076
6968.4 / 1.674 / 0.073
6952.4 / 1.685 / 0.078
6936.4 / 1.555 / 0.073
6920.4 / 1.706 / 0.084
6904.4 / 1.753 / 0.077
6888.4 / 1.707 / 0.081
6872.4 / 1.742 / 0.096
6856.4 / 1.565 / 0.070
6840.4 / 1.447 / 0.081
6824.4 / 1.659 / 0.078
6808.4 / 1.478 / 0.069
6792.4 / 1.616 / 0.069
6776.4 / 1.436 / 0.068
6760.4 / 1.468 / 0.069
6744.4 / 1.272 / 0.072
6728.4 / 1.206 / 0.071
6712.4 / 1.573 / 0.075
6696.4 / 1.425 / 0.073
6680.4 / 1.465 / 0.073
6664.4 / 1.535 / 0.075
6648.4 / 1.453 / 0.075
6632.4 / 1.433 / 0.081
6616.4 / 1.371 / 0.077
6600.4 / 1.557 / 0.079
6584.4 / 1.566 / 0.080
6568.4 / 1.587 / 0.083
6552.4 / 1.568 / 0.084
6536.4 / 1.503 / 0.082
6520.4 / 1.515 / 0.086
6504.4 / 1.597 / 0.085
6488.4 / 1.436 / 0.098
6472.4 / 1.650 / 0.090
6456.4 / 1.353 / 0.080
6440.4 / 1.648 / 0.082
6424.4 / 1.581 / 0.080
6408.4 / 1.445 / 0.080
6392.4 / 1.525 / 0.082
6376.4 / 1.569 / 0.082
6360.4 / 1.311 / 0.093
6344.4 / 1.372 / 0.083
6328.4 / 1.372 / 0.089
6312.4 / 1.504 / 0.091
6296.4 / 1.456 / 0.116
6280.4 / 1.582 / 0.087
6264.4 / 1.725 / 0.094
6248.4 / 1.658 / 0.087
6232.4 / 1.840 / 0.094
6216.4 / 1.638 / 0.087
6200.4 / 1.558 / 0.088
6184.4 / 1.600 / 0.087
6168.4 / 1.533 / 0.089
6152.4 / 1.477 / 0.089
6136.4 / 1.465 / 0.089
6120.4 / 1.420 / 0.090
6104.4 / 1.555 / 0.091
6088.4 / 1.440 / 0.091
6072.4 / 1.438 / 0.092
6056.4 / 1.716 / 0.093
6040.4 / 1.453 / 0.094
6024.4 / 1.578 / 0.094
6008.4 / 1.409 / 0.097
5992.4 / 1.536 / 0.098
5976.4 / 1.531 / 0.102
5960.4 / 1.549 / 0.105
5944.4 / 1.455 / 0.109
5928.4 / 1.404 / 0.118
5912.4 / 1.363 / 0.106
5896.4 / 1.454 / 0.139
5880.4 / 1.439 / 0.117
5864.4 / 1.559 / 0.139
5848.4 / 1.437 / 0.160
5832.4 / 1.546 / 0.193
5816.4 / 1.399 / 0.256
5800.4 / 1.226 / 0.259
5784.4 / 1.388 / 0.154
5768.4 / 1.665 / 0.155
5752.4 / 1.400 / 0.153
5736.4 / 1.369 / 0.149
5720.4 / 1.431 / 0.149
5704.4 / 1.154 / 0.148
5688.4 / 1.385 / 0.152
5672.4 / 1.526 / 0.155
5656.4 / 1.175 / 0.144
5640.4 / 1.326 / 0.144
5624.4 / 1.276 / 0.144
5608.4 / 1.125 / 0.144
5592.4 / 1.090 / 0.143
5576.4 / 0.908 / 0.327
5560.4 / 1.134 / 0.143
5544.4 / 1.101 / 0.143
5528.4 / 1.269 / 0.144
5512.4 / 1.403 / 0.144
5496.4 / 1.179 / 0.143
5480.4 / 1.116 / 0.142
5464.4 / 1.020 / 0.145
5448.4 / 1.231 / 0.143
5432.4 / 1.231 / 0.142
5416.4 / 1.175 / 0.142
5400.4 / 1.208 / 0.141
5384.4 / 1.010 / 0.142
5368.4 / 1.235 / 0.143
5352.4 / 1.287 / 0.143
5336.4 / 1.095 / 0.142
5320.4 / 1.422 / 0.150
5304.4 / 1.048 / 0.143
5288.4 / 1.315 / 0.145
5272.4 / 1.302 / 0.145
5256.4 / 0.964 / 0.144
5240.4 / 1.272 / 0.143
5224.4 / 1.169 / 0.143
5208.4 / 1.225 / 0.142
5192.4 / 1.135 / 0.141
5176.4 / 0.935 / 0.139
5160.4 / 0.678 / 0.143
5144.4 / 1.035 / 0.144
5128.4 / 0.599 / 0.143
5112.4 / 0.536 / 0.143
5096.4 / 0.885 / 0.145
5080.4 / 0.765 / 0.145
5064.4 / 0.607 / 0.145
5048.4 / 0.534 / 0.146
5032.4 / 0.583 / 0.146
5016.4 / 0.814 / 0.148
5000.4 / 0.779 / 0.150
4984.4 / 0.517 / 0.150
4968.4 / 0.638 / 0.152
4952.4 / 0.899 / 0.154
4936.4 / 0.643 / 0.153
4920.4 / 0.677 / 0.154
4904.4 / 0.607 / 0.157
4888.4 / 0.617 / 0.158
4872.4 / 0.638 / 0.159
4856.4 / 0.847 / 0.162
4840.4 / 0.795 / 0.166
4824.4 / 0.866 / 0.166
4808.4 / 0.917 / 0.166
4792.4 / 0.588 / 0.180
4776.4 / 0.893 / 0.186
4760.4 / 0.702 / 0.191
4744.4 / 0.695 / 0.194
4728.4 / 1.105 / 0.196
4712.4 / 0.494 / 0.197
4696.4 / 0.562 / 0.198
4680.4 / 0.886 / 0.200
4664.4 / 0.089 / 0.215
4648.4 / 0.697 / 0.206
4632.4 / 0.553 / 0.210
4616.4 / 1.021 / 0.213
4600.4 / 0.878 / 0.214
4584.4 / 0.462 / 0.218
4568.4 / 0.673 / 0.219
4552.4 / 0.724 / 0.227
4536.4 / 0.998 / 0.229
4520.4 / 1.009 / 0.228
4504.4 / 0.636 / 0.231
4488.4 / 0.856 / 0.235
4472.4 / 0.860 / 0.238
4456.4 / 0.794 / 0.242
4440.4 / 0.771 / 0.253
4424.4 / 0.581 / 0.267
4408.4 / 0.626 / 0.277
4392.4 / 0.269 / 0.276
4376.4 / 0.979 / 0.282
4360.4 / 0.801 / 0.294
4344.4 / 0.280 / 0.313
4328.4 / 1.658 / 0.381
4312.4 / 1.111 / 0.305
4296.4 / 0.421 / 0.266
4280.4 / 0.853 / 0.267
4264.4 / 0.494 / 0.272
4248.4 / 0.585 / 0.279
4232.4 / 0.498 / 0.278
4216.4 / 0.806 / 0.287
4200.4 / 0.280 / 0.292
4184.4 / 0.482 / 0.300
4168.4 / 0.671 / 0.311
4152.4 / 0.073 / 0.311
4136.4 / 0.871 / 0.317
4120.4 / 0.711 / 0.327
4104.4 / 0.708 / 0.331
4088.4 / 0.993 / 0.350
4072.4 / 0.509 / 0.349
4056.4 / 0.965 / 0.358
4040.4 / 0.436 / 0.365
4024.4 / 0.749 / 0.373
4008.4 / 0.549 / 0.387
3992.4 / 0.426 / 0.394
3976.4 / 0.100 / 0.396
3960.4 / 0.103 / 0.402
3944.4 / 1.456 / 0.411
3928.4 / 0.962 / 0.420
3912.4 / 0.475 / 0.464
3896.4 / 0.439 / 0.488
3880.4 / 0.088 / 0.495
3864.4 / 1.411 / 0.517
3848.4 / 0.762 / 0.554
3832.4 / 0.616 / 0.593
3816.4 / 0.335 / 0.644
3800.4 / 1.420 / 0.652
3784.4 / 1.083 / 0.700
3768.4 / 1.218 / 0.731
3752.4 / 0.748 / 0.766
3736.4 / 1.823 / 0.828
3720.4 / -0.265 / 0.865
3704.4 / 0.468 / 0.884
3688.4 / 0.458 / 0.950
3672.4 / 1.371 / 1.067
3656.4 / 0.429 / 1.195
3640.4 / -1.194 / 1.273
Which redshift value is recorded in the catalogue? 0.30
